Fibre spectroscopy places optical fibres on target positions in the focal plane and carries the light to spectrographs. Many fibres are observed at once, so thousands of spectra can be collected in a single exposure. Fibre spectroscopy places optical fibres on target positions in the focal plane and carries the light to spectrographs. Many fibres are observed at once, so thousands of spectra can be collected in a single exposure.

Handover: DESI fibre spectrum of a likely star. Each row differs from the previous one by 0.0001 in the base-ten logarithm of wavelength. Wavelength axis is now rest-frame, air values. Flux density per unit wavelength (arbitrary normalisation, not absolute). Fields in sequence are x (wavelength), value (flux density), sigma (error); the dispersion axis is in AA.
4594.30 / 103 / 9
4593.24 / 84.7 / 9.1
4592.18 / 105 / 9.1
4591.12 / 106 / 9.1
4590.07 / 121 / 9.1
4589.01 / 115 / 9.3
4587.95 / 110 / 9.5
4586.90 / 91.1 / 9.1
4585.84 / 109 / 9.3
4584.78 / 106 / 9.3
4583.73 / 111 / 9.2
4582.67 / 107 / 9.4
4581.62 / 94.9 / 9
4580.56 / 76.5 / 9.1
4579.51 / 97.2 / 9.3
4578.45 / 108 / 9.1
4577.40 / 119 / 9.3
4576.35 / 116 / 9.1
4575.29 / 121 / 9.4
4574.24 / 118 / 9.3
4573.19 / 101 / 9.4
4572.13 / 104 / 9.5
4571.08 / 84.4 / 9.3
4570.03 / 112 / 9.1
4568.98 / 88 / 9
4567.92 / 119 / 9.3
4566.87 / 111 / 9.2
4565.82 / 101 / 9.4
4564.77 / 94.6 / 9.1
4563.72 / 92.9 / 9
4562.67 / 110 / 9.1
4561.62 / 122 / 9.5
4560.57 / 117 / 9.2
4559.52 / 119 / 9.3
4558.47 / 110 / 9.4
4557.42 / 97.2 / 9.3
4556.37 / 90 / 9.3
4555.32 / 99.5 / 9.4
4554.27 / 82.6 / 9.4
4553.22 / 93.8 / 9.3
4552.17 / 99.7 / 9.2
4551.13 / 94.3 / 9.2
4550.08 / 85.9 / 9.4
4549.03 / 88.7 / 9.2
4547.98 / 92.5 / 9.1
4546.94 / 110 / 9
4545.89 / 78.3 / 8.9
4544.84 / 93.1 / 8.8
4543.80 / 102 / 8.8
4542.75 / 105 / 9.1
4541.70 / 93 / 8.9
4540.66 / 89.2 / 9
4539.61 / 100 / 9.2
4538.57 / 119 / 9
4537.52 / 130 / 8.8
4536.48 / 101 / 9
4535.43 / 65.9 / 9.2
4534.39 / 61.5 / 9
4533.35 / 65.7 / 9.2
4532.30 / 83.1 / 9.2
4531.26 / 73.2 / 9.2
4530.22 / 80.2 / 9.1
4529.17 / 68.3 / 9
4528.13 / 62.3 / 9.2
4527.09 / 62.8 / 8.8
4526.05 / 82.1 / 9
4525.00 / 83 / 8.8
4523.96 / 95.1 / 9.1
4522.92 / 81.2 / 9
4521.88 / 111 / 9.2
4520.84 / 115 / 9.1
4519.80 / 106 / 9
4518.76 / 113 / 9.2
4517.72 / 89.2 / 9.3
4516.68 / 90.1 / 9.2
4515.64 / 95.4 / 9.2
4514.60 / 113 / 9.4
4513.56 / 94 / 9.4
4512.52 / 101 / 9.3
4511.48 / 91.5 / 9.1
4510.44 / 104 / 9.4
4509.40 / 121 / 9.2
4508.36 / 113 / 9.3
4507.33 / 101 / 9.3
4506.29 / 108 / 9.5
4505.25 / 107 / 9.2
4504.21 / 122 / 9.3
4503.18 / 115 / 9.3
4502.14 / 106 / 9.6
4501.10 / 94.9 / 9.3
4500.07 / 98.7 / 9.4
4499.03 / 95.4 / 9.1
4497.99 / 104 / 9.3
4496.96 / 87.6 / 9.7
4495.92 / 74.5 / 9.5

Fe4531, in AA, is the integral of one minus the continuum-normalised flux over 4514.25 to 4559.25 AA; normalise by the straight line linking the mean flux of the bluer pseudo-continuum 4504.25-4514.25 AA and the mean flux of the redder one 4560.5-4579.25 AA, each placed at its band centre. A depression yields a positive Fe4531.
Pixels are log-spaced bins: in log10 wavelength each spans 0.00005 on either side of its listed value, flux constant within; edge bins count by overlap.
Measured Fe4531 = 6.1 AA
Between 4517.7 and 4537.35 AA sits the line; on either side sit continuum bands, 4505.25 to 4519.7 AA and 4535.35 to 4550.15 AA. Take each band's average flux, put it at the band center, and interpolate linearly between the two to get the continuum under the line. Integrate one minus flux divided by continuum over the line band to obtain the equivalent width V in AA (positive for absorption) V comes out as 3.1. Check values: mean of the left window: 103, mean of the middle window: 84.9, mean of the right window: 98.1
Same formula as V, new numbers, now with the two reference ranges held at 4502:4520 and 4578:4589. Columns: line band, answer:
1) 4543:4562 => 0.8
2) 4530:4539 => 1.5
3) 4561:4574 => -0.2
